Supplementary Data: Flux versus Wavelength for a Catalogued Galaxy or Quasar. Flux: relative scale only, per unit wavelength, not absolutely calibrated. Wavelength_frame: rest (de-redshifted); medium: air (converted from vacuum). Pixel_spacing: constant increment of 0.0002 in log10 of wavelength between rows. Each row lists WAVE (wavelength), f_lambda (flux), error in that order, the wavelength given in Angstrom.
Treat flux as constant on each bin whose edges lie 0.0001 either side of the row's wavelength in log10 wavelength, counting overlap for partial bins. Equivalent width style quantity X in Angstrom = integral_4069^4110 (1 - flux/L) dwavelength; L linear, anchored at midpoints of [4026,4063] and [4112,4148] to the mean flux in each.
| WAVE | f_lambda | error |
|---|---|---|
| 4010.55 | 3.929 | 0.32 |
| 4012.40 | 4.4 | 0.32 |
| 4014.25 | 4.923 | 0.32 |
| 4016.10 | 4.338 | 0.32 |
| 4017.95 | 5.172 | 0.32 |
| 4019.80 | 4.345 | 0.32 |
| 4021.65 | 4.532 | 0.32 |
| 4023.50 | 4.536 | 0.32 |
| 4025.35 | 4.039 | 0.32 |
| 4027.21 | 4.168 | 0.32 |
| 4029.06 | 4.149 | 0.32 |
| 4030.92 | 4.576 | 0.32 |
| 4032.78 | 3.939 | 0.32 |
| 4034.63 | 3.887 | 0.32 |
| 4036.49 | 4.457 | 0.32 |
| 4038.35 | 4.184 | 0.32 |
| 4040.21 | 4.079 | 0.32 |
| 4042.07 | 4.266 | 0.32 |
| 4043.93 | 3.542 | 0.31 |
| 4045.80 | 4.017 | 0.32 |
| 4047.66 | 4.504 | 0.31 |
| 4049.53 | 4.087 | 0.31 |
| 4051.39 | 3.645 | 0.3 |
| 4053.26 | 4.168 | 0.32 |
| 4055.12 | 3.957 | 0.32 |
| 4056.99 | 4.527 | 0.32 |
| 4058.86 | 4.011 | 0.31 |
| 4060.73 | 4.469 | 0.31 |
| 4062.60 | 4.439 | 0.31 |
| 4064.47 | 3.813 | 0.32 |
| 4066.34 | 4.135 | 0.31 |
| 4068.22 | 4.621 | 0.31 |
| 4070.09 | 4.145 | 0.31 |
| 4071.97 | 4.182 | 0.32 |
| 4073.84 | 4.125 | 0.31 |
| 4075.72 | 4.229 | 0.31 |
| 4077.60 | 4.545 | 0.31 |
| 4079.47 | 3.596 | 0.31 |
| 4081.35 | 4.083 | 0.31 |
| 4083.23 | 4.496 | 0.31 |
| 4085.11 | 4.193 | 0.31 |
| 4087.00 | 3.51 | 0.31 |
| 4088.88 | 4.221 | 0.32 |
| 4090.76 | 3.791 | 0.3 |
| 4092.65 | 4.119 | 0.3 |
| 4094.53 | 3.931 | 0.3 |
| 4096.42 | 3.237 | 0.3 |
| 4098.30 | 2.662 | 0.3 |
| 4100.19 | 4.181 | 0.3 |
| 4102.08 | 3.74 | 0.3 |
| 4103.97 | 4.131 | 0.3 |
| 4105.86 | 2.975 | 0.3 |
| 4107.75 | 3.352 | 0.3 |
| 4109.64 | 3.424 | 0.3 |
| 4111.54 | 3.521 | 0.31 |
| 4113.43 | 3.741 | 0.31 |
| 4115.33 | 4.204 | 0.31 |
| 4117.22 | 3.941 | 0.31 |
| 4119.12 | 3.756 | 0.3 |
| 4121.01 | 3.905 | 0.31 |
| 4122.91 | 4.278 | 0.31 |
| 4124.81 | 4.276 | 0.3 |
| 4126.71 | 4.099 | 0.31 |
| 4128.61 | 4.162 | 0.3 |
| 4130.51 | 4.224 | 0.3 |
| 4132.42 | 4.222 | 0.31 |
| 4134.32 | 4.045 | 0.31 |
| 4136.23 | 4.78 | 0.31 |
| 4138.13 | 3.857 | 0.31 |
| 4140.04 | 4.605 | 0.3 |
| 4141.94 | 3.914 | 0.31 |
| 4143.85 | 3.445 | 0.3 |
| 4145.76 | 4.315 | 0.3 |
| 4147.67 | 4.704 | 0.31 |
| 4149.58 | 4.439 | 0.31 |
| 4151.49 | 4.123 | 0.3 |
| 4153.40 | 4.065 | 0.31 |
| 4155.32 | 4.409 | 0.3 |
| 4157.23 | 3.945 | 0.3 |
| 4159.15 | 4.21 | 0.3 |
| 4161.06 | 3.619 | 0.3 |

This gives 2.6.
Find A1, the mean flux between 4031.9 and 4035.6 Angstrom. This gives 3.92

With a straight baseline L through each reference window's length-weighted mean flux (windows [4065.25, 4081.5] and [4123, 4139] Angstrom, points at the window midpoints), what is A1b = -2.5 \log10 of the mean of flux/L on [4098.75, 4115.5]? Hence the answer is 0.156 mag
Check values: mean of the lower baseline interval 4.19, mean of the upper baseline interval 4.21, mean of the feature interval 3.64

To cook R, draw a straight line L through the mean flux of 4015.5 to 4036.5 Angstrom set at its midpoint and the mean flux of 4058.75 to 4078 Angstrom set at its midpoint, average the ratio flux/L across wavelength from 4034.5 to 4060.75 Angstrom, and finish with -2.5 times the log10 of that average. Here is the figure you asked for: 0.05 mag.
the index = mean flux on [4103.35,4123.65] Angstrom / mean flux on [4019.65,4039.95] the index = 0.9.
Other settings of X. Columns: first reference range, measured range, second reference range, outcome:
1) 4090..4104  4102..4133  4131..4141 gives 1.1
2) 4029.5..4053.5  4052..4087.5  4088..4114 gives -2.7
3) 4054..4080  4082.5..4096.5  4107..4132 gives 0.4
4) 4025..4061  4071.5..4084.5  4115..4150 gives -0.1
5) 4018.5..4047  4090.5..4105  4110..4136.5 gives 1.3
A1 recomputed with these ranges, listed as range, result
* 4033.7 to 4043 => 4.18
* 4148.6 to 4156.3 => 4.26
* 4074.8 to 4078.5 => 4.38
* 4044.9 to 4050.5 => 4.2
